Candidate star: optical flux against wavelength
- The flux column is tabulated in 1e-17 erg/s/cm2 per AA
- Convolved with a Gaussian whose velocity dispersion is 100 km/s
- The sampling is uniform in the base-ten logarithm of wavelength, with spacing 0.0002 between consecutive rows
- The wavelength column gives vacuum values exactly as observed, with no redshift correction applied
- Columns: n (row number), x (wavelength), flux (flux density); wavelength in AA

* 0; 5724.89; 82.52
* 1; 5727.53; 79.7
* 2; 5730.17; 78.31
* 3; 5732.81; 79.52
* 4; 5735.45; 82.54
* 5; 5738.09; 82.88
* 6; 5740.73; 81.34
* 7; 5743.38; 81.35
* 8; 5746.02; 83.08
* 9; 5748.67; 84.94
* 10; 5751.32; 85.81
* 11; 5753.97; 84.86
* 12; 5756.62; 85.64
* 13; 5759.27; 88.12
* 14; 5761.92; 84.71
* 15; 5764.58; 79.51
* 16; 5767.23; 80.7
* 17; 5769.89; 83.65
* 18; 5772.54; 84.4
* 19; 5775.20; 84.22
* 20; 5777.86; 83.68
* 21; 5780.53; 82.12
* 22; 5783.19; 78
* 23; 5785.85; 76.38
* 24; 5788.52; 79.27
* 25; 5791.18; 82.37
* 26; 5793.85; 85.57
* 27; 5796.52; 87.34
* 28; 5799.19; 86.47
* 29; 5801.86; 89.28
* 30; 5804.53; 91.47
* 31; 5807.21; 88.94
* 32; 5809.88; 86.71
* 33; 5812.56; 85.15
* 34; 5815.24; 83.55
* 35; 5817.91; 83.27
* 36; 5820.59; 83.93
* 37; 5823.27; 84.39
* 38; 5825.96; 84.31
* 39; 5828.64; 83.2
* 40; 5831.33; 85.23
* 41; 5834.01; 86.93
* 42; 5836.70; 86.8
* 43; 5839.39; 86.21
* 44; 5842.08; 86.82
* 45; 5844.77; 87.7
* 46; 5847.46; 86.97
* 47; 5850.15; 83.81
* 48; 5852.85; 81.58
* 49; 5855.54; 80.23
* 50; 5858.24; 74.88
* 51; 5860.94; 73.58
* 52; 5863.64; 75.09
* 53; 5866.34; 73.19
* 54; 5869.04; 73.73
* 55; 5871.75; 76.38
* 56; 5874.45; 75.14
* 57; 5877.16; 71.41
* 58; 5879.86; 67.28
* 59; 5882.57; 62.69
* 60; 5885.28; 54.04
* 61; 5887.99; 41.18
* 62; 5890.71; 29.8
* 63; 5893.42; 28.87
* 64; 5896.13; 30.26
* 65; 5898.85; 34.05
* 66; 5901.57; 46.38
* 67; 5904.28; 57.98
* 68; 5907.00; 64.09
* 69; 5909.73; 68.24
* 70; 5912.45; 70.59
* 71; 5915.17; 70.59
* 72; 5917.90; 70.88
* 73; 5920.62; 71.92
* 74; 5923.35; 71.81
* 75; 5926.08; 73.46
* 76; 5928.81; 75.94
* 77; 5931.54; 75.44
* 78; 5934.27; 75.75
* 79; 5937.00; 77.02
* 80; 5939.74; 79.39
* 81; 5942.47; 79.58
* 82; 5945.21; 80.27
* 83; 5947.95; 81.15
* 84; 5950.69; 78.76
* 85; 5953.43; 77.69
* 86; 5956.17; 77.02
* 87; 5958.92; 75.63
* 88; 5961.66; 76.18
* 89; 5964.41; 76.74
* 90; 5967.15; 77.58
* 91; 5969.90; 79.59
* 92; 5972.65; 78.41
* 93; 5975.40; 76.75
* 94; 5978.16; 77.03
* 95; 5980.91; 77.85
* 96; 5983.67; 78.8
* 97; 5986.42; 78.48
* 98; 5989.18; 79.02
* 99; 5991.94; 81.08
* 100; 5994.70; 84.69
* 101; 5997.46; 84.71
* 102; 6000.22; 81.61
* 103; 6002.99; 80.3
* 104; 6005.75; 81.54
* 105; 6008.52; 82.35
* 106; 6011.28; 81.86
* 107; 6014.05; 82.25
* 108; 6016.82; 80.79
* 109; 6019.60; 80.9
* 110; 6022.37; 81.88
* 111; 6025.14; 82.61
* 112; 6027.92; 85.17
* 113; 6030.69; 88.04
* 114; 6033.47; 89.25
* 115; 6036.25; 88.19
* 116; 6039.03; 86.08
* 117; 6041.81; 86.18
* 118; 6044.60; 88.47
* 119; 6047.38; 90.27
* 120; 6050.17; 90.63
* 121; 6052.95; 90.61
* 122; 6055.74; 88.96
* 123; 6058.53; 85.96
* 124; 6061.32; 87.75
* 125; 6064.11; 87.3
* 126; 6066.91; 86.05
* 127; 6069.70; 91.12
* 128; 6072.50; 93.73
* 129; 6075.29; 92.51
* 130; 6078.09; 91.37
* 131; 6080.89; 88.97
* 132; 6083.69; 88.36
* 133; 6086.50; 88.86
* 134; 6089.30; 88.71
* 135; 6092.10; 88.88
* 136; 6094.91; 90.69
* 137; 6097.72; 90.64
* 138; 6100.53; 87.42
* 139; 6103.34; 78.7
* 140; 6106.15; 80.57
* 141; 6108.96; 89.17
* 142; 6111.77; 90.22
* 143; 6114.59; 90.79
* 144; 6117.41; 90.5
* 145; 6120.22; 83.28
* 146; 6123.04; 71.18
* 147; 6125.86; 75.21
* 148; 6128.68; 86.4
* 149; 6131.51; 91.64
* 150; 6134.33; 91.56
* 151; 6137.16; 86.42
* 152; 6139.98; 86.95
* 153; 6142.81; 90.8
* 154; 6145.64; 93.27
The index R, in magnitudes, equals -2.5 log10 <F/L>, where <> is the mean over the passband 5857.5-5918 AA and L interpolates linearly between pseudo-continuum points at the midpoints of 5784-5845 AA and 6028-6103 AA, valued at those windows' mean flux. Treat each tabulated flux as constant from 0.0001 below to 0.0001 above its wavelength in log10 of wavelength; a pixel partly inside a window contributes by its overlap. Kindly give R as 0.39 mag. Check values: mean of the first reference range 85.2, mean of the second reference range 88.8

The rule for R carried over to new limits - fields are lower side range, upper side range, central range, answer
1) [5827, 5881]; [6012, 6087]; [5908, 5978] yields 0.10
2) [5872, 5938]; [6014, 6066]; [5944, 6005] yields -0.07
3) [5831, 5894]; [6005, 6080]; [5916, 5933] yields 0.06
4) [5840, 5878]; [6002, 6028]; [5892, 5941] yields 0.25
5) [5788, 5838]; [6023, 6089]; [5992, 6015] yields 0.07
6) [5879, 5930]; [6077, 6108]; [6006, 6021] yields -0.09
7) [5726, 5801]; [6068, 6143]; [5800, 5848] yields -0.03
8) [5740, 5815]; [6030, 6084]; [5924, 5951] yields 0.12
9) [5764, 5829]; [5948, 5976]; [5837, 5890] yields 0.11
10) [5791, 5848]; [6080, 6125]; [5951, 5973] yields 0.12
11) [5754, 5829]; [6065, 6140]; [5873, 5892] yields 0.43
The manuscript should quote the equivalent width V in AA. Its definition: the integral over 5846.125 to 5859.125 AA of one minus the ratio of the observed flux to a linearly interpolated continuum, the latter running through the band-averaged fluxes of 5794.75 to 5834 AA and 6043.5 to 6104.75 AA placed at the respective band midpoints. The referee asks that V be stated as 0.70 AA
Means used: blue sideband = 86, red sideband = 88.9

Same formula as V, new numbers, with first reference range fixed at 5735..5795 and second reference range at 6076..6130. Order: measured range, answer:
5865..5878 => 1.5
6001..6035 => 1.0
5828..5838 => -0.3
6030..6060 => -0.9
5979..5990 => 0.9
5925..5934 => 1.0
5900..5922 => 5.1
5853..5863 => 0.8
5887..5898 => 6.8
